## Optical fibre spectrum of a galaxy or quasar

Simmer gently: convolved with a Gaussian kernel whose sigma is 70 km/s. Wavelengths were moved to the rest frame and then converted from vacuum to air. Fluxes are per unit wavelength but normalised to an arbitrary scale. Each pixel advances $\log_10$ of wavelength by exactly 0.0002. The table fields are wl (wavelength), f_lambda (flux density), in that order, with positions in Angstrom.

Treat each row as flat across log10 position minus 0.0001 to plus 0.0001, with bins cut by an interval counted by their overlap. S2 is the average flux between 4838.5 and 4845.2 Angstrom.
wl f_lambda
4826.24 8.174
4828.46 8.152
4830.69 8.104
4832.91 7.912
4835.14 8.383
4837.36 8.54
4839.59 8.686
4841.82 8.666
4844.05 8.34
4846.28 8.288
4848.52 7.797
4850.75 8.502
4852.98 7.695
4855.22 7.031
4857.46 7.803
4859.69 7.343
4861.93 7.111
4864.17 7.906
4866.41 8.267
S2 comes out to 8.56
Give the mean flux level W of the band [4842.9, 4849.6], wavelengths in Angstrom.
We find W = 8.14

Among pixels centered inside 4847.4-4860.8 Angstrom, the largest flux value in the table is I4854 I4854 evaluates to 8.502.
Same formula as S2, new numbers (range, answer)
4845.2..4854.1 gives 8.07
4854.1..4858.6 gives 7.42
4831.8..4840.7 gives 8.38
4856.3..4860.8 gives 7.58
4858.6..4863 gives 7.23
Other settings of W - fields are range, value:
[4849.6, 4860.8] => 7.68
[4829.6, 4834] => 8.02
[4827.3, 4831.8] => 8.13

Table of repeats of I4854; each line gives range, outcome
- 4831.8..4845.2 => 8.686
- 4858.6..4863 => 7.343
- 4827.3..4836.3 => 8.383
